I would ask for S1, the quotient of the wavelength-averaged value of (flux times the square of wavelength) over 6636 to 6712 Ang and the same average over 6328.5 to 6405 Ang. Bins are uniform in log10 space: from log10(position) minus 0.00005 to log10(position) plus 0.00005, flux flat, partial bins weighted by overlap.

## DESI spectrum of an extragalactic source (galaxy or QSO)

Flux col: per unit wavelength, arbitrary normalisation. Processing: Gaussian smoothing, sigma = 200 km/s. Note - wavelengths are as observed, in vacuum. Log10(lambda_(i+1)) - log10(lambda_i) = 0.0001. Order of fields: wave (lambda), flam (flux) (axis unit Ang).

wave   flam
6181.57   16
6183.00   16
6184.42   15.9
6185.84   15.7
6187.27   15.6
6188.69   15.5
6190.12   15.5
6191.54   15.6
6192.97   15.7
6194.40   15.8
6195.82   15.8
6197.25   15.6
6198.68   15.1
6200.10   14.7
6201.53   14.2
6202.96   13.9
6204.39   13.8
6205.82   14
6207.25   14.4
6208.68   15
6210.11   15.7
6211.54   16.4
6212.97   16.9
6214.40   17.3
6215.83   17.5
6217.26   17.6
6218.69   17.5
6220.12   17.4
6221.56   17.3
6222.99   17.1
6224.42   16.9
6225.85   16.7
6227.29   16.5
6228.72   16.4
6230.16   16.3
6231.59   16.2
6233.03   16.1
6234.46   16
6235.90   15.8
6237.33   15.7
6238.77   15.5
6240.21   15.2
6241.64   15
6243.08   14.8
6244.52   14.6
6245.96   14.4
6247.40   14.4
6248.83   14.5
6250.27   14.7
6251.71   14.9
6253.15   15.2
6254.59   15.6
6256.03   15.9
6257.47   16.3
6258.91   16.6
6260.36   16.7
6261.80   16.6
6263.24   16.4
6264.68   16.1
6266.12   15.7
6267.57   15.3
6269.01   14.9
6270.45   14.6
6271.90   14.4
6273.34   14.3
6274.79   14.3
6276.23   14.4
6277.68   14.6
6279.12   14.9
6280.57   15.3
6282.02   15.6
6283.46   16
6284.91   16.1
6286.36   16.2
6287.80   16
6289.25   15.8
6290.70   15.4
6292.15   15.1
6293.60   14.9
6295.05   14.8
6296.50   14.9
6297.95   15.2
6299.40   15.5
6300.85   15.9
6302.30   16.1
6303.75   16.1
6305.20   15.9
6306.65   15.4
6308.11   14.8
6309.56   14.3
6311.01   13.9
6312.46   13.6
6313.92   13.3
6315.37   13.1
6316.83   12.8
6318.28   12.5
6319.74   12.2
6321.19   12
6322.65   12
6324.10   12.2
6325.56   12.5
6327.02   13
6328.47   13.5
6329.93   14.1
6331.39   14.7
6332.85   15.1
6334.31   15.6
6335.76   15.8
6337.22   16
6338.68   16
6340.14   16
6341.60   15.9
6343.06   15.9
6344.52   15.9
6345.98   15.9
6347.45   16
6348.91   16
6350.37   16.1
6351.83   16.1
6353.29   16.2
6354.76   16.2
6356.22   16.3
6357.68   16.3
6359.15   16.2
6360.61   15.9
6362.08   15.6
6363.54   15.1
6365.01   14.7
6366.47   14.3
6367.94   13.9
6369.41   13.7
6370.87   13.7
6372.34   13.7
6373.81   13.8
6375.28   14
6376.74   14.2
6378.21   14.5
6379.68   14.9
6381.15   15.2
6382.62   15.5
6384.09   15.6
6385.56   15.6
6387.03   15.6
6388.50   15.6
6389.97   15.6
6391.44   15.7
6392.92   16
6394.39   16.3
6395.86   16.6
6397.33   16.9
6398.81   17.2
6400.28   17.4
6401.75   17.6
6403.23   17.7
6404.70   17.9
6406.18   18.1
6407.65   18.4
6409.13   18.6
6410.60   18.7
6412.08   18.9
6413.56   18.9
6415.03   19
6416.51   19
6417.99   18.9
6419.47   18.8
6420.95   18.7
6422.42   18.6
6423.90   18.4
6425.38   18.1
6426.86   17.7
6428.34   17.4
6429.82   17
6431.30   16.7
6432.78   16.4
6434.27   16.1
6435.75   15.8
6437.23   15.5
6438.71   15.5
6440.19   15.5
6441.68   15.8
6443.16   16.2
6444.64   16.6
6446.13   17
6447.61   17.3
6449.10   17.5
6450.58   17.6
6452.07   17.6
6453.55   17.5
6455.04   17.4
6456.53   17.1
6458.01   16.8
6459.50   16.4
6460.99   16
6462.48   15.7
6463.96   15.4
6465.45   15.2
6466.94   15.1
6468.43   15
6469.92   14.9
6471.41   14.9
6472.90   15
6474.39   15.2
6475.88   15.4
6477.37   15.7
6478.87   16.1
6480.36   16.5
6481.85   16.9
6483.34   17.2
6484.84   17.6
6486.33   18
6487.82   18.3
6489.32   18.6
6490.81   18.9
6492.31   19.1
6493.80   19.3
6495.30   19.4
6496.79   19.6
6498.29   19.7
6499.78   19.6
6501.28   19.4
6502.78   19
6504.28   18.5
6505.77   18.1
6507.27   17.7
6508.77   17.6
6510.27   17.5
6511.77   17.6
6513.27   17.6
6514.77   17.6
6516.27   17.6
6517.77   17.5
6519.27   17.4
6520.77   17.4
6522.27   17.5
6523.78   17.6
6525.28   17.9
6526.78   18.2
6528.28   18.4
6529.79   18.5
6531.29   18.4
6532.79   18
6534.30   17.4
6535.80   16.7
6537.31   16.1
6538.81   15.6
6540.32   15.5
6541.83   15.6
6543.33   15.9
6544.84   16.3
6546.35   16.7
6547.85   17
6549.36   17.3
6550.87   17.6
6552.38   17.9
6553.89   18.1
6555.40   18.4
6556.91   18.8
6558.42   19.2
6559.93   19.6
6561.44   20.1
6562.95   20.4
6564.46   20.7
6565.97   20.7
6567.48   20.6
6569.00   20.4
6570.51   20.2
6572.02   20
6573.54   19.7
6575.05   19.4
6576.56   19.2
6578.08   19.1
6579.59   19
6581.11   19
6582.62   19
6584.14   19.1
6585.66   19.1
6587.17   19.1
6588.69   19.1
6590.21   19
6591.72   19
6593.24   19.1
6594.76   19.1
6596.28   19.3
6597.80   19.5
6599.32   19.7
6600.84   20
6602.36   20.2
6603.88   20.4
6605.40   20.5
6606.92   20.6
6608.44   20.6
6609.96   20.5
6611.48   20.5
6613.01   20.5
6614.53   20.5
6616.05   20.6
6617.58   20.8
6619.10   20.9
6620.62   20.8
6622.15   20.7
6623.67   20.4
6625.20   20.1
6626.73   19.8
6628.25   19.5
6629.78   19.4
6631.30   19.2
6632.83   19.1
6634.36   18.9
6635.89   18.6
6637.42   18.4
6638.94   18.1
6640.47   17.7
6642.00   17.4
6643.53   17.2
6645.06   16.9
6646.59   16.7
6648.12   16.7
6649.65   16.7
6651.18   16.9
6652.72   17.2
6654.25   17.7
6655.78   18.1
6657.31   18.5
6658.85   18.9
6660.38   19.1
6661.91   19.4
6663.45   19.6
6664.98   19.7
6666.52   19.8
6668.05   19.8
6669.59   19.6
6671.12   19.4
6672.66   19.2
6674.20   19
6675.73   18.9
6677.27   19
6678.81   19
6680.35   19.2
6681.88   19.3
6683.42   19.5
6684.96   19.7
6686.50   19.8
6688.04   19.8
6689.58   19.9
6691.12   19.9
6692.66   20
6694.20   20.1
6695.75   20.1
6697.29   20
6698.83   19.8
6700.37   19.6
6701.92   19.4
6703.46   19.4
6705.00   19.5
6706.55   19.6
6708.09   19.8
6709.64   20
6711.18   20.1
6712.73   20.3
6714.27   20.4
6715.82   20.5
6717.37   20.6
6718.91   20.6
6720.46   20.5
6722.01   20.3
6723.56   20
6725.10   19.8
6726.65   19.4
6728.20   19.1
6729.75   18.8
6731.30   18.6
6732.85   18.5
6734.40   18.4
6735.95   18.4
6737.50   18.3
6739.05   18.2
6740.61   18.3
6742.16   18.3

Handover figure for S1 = 1.3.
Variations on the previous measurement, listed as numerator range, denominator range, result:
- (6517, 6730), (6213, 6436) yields 1.33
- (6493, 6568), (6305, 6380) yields 1.31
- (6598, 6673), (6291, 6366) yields 1.42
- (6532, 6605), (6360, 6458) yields 1.19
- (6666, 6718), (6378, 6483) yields 1.28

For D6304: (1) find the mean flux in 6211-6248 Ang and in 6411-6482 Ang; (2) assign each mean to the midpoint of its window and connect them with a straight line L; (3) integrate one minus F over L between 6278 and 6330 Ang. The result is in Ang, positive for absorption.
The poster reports 6.1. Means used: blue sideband 16.2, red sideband 16.8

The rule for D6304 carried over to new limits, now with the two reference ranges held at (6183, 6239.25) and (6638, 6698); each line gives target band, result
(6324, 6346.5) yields 2.4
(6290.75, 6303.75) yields 0.9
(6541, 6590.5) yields -1.8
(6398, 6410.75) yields -0.6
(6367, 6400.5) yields 3.5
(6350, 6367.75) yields 1.2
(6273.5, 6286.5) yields 0.9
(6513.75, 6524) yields 0.2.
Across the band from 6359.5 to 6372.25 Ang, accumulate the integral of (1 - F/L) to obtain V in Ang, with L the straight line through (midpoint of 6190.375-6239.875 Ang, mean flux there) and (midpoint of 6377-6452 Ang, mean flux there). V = 1.62 Ang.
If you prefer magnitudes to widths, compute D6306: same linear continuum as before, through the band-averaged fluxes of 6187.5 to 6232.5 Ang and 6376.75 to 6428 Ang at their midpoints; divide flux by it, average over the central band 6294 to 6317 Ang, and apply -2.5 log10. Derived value 0.124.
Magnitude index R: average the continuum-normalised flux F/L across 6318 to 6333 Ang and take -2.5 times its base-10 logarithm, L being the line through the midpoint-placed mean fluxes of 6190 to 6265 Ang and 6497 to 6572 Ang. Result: 0.26 mag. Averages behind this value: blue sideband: 15.8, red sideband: 18.1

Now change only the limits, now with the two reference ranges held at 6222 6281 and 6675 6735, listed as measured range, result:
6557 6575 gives -0.09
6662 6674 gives -0.01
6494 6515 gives -0.04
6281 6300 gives 0.03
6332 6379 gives 0.08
